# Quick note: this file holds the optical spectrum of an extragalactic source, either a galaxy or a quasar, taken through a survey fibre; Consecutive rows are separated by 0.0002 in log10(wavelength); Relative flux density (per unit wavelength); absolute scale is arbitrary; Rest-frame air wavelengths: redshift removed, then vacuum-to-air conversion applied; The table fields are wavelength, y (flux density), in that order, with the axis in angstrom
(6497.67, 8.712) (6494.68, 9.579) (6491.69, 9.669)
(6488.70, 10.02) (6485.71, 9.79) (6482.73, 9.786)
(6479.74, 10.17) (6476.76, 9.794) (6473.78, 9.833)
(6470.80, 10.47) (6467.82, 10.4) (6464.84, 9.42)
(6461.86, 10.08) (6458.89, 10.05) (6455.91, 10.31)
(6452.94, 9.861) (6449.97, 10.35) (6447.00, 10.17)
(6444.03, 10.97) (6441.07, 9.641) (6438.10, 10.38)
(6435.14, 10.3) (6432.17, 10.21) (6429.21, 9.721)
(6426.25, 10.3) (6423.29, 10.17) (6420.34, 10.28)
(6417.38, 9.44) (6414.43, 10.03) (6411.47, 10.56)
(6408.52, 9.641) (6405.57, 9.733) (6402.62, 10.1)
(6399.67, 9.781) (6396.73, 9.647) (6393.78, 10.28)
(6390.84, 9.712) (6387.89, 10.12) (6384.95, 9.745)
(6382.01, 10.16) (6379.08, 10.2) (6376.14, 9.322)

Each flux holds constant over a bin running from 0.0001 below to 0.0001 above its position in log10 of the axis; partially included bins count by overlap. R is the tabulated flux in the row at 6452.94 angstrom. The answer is 9.861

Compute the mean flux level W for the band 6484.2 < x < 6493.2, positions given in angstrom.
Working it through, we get 9.83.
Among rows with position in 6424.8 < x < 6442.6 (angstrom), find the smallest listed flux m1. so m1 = 9.641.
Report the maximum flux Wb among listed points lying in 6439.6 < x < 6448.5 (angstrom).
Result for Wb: 10.97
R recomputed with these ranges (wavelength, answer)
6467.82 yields 10.4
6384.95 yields 9.745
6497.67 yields 8.712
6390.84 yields 9.712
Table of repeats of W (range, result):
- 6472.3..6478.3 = 9.83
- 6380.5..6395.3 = 10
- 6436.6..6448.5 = 10.3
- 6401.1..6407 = 9.91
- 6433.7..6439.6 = 10.3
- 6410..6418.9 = 10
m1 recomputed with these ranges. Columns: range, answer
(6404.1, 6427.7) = 9.44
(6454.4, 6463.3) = 10.05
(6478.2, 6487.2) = 9.786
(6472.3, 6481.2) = 9.794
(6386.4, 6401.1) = 9.647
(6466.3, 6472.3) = 10.4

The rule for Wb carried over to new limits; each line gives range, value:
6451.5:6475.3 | 10.47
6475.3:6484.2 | 10.17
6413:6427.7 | 10.3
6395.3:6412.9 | 10.56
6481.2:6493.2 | 10.02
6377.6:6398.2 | 10.28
